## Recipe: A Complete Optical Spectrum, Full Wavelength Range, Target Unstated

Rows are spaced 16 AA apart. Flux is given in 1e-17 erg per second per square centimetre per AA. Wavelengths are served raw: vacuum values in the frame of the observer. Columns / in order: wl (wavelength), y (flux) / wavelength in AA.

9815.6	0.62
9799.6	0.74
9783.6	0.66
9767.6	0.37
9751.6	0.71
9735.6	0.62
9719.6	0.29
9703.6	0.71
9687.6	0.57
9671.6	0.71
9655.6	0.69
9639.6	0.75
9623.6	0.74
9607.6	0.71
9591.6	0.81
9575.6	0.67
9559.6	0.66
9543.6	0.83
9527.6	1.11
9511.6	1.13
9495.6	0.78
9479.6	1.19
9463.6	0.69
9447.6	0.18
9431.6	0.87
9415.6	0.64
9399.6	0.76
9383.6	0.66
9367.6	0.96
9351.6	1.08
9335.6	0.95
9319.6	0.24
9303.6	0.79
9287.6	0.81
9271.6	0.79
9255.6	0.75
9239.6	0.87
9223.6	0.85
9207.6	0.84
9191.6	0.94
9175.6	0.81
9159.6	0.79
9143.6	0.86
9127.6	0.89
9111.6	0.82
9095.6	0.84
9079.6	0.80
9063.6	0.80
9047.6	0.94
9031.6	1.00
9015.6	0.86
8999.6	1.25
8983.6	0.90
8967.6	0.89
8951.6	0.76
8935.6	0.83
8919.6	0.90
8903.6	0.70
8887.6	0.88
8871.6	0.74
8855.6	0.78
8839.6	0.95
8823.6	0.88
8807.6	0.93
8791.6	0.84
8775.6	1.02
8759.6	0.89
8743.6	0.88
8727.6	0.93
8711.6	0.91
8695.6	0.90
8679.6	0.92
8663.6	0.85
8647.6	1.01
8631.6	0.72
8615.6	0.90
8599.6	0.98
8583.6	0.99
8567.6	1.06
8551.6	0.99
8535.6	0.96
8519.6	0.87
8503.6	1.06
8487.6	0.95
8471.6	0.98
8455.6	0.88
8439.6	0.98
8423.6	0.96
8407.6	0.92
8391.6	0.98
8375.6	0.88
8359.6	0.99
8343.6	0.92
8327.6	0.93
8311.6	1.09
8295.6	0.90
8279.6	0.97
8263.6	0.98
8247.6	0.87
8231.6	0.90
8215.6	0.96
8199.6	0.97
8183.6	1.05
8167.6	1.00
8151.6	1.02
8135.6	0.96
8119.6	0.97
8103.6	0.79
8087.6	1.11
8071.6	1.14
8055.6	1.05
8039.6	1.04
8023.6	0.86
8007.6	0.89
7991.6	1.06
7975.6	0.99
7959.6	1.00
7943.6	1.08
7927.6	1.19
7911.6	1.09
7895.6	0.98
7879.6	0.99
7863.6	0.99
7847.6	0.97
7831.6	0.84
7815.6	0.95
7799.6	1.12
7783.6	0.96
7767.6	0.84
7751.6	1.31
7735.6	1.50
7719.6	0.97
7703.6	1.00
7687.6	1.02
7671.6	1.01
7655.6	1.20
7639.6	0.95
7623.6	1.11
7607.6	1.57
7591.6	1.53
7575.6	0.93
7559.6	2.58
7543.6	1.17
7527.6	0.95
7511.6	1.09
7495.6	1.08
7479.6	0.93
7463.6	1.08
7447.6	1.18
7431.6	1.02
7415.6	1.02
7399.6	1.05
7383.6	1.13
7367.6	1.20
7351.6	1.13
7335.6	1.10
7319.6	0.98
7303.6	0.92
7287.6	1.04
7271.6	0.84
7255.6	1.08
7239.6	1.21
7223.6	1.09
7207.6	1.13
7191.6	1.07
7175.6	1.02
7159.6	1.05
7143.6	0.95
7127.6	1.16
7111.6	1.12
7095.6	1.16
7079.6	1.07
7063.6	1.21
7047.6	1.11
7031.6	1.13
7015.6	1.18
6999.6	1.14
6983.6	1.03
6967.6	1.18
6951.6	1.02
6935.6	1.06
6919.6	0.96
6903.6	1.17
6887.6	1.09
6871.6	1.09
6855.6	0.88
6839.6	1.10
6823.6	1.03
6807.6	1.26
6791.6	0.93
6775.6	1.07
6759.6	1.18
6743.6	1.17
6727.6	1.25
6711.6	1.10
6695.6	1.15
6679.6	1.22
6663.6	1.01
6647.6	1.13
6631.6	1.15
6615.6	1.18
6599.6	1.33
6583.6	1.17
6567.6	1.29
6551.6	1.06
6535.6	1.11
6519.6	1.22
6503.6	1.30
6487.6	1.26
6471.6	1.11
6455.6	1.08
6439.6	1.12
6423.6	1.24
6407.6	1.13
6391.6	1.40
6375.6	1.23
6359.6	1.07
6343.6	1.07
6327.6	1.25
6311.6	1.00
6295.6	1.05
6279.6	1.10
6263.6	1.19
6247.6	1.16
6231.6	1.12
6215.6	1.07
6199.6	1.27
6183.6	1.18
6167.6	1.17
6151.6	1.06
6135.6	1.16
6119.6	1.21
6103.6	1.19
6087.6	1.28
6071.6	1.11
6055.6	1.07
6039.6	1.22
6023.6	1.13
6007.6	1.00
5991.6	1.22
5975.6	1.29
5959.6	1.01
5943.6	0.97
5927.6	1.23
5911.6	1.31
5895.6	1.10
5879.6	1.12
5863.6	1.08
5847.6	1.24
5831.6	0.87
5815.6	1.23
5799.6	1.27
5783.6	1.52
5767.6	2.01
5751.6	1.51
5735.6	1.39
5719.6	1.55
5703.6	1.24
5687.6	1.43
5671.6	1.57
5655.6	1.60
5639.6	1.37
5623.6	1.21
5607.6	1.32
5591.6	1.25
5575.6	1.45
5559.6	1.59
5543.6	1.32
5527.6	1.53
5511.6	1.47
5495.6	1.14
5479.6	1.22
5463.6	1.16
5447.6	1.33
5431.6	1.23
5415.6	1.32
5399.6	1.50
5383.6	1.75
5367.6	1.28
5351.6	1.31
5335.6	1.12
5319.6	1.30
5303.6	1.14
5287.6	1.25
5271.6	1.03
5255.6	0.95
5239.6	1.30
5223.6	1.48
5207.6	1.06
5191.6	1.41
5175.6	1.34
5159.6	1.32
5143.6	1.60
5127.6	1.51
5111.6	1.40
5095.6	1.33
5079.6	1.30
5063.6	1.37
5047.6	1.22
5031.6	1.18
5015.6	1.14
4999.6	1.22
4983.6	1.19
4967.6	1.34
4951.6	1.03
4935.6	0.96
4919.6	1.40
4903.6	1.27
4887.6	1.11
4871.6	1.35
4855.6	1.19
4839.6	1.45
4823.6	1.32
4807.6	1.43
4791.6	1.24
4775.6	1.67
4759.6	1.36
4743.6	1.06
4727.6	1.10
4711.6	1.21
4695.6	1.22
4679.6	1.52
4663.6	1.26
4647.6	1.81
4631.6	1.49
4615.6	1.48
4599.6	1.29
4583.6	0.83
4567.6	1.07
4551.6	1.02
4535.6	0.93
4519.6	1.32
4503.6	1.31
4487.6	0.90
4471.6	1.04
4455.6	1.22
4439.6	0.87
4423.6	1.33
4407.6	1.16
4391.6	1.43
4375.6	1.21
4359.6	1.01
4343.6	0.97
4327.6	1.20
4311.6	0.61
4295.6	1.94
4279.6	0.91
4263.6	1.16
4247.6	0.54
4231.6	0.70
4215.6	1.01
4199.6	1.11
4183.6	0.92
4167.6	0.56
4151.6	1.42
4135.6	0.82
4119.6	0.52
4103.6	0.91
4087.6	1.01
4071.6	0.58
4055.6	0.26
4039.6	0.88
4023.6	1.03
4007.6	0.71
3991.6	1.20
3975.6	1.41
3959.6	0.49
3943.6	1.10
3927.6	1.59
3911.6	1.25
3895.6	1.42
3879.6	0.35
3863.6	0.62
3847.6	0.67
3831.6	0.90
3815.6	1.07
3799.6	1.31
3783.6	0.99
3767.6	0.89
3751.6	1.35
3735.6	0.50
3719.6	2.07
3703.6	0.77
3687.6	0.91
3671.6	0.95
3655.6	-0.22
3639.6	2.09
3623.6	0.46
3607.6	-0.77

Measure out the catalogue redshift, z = 0.152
